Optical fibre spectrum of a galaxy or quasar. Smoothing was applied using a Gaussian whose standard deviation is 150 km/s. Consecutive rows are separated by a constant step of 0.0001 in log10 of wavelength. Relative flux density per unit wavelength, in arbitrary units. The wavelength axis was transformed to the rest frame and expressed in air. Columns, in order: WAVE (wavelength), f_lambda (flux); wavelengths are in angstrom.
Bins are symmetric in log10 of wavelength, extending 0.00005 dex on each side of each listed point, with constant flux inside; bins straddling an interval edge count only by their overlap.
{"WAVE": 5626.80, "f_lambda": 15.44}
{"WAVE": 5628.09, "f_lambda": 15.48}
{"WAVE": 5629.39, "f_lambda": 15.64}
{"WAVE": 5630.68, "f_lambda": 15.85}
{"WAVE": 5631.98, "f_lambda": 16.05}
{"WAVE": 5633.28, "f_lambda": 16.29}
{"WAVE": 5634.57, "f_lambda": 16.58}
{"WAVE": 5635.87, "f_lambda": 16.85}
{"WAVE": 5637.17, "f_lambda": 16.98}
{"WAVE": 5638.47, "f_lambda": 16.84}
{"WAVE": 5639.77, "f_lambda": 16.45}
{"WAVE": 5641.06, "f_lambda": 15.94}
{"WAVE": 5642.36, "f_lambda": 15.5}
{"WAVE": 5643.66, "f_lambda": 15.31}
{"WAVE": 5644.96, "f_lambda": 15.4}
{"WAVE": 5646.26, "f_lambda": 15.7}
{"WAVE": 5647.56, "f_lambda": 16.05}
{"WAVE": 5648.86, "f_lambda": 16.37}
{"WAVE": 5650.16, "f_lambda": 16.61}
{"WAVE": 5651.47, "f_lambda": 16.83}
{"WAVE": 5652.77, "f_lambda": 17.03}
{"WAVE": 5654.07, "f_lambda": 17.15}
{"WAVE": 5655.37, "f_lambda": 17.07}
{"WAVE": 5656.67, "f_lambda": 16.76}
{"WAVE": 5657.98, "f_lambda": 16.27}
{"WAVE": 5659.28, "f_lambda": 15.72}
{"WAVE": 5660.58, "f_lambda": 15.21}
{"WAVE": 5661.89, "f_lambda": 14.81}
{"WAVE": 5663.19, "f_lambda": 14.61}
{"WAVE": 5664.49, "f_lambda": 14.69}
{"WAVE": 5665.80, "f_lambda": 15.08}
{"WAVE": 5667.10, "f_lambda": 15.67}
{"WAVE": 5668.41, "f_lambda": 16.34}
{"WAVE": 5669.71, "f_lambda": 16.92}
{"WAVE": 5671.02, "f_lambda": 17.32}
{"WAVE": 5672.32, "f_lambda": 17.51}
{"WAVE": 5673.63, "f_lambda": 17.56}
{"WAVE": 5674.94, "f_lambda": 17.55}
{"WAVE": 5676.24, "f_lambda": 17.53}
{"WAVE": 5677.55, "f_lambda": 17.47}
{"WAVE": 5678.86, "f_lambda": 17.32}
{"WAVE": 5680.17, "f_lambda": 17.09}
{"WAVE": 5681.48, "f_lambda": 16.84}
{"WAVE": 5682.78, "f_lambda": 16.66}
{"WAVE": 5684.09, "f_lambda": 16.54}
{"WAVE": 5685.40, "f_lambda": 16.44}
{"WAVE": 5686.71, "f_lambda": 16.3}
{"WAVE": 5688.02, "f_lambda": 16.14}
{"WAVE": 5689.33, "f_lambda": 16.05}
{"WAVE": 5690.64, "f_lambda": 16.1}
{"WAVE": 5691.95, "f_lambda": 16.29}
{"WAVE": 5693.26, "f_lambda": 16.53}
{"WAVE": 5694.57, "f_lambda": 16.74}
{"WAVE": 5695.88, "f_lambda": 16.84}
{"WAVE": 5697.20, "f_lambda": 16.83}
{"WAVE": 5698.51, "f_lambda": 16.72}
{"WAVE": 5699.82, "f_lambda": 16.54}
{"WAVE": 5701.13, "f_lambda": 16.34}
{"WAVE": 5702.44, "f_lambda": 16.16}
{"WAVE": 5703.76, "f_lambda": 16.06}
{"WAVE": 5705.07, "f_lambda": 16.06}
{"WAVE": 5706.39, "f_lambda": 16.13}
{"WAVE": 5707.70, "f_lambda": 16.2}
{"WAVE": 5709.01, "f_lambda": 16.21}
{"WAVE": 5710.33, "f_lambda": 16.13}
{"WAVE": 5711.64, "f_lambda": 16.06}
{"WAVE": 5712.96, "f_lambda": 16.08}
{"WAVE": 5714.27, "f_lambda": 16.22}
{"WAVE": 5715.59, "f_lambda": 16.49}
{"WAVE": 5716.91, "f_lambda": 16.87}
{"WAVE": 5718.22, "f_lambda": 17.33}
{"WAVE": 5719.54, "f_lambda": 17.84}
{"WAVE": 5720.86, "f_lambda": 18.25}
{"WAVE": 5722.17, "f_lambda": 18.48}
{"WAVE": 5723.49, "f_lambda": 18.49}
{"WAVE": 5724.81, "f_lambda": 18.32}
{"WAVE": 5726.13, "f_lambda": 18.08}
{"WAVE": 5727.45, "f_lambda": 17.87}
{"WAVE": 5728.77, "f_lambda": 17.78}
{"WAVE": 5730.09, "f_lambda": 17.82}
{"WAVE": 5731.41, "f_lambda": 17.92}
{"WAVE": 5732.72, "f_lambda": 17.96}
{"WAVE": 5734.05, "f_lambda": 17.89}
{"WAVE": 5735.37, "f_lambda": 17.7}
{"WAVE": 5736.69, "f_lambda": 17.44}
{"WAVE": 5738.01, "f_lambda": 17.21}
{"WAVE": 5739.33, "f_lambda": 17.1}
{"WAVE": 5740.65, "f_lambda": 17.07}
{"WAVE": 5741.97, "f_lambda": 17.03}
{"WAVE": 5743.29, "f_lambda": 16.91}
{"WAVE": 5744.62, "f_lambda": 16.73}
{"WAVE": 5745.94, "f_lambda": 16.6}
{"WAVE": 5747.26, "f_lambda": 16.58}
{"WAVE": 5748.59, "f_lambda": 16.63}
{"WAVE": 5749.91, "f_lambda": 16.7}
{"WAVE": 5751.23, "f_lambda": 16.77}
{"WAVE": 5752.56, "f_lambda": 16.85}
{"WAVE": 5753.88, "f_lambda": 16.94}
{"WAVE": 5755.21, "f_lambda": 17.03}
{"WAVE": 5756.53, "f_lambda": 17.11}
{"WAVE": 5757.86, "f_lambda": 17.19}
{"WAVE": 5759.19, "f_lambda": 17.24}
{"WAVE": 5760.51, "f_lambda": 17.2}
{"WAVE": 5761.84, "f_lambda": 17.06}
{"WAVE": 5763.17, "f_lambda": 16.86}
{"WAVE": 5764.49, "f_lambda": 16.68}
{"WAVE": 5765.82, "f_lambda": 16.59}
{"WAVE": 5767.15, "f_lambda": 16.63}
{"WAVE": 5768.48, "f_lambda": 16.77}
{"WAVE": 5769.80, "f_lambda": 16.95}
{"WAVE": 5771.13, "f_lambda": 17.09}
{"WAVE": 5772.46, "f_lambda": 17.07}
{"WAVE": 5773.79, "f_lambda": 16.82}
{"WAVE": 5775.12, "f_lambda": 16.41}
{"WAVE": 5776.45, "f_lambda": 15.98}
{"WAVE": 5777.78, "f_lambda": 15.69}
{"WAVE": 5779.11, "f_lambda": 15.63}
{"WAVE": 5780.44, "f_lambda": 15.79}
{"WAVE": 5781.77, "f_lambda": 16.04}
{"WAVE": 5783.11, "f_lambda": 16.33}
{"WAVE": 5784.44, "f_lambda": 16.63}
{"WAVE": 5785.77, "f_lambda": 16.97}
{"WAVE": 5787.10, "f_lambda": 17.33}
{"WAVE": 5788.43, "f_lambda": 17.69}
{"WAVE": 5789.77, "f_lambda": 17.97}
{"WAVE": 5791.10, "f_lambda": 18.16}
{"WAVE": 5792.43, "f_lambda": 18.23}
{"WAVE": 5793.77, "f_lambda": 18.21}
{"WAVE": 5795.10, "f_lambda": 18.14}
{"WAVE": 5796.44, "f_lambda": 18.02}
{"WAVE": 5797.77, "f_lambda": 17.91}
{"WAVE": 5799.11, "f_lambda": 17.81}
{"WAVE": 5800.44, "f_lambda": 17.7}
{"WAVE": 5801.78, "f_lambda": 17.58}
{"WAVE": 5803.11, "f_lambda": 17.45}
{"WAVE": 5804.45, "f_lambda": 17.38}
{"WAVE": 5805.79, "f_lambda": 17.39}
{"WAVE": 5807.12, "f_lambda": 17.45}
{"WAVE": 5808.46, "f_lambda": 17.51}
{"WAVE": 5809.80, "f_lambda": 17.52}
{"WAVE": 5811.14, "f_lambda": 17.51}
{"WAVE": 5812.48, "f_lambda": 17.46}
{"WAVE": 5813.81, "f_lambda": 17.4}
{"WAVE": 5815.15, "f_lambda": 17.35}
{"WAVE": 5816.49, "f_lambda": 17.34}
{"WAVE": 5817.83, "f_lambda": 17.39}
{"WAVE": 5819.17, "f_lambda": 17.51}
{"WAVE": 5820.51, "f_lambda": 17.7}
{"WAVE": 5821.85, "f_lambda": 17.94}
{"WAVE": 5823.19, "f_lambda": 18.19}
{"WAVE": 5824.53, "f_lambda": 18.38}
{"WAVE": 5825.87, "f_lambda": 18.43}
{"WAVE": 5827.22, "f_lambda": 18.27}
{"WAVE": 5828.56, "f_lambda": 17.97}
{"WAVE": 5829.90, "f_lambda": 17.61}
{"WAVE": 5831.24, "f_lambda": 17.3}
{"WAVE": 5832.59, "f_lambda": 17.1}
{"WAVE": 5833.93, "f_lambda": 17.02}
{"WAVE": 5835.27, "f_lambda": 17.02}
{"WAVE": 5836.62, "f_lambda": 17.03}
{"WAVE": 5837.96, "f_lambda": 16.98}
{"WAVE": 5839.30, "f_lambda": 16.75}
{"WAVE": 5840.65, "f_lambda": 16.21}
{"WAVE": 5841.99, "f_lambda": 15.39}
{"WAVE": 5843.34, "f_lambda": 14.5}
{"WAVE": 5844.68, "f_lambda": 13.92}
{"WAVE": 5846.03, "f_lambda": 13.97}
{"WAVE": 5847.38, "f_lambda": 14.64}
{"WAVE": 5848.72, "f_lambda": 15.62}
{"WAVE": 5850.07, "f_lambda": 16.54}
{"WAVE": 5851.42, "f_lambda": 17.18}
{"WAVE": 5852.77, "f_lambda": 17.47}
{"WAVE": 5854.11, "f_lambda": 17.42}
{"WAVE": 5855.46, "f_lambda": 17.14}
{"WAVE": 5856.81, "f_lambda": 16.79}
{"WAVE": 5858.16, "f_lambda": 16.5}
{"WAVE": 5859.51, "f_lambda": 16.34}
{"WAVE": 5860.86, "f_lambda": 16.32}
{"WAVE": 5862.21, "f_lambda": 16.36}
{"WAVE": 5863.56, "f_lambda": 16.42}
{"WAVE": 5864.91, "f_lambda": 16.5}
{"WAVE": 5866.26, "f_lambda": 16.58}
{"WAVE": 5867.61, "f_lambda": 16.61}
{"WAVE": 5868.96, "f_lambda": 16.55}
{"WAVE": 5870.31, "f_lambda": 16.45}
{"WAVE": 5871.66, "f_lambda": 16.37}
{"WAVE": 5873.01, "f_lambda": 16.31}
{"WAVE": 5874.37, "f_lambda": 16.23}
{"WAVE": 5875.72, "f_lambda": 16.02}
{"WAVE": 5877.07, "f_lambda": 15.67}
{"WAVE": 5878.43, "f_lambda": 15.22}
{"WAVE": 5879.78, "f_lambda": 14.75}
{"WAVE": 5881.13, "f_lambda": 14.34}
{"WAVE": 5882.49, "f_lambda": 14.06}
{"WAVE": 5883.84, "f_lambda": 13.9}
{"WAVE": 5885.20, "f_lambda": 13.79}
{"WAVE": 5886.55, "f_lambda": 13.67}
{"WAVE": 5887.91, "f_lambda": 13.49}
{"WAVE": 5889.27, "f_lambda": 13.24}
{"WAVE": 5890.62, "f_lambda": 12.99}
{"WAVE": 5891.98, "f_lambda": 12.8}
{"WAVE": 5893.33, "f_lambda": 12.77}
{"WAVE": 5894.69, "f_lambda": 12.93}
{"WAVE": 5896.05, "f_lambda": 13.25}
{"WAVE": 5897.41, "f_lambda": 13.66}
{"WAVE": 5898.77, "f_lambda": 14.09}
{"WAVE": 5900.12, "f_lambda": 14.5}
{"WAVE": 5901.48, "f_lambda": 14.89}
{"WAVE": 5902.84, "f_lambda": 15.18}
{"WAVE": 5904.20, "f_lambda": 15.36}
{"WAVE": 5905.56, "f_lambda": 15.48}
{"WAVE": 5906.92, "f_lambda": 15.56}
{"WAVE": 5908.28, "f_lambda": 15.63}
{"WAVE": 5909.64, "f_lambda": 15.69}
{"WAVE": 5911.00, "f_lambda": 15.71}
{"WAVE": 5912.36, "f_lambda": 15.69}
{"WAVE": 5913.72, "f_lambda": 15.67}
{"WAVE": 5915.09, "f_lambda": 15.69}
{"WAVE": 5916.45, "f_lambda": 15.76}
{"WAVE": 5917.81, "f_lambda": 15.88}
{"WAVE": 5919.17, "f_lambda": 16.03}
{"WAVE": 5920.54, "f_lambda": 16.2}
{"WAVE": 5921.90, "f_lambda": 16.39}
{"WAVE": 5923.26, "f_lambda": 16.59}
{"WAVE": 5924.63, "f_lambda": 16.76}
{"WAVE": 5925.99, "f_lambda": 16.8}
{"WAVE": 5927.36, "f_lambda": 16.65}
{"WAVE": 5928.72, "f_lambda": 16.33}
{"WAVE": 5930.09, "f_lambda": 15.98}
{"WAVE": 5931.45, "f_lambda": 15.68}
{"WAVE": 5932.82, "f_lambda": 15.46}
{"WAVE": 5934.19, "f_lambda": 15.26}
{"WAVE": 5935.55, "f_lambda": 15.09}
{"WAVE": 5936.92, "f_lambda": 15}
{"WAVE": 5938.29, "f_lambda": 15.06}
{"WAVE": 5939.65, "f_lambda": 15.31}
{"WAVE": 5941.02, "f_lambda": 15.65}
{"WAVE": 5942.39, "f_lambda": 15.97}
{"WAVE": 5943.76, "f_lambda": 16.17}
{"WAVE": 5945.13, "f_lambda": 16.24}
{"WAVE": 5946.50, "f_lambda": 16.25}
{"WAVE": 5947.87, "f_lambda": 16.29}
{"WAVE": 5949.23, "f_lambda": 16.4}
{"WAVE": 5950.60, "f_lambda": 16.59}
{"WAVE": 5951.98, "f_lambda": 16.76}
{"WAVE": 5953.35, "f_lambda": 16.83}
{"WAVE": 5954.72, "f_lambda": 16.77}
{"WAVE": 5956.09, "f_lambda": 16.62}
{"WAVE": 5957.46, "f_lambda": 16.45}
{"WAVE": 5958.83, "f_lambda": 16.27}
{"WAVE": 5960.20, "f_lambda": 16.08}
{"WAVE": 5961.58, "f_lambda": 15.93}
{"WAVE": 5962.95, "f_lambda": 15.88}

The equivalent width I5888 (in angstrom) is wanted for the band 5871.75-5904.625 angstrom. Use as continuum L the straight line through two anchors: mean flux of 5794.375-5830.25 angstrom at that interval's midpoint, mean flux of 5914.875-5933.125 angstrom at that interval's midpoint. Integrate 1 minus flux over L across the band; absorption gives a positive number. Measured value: 4.6 angstrom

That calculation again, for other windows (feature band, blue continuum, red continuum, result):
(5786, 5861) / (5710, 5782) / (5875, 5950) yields -4.6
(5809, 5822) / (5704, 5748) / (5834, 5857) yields -0.9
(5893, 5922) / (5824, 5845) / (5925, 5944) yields 1.7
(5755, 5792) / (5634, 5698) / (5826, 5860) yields -0.8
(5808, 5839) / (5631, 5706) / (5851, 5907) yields -4.0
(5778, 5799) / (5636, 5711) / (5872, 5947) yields -1.9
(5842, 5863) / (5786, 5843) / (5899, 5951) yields 1.1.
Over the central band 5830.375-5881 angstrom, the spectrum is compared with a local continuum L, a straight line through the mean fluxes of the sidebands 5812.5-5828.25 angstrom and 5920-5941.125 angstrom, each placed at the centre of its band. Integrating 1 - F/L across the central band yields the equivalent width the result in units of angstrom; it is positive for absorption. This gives 2.8 angstrom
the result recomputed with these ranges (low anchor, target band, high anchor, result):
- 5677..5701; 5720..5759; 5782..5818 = -0.82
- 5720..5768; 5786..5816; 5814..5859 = -1.14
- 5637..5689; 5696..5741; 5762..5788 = -1.73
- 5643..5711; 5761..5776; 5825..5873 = -0.30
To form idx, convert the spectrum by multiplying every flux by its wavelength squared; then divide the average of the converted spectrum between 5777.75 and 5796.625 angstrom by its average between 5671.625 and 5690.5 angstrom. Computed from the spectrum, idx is 1.05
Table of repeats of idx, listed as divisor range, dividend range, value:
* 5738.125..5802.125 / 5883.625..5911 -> 0.87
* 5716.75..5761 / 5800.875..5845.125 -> 1.02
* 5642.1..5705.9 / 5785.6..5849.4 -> 1.10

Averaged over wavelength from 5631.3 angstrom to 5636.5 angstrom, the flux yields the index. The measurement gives 16.4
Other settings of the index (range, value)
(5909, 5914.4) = 15.7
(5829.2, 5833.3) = 17.3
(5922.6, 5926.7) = 16.7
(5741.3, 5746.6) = 16.8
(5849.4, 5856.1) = 17.2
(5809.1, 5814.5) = 17.5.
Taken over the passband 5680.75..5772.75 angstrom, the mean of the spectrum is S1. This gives 16.9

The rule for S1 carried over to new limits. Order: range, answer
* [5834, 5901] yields 15.4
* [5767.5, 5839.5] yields 17.3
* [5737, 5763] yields 16.9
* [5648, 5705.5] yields 16.5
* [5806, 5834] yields 17.6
